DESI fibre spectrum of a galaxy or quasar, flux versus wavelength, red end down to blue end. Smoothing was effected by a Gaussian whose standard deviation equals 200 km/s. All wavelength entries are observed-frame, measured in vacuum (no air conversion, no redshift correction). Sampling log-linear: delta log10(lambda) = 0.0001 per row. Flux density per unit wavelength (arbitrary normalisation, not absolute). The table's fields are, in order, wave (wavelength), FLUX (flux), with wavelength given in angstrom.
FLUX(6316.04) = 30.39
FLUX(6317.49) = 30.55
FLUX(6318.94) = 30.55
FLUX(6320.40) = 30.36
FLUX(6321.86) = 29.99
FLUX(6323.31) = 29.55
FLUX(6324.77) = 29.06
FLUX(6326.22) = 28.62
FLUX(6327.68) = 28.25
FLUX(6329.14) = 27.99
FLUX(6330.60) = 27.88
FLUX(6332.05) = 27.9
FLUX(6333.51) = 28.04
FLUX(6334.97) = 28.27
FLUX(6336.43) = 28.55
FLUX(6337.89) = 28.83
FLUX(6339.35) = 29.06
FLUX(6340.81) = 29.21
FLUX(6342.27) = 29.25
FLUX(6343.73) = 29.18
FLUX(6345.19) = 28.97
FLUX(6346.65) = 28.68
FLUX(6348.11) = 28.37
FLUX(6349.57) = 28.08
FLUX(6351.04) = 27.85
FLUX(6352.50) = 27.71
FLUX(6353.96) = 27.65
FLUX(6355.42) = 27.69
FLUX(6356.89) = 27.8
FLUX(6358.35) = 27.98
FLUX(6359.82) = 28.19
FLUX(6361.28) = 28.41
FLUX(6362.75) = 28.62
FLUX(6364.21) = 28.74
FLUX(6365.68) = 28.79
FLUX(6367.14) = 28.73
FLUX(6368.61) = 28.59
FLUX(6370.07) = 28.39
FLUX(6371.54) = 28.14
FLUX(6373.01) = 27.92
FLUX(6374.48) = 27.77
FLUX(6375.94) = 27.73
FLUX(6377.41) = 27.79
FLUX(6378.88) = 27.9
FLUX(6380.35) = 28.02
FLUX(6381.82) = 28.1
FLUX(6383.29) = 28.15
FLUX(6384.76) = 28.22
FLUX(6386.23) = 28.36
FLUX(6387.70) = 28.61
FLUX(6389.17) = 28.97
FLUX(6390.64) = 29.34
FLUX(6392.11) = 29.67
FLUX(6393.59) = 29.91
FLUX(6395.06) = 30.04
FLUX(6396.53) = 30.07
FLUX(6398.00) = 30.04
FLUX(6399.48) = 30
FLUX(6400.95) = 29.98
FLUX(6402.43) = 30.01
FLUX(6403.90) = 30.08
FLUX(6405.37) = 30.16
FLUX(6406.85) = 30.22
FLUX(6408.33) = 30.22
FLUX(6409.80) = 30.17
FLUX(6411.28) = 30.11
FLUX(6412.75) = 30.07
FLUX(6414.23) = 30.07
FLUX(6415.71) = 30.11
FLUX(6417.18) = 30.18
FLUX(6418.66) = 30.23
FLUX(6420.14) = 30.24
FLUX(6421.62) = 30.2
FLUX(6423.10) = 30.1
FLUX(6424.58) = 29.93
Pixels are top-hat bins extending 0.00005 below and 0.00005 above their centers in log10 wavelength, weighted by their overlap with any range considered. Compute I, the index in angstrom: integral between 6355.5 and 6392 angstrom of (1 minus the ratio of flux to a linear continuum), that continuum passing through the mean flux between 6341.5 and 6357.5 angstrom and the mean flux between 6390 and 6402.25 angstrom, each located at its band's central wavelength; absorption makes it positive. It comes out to 1.0 angstrom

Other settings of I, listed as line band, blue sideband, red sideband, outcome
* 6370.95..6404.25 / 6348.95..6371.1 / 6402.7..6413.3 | 0.51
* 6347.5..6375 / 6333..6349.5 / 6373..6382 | 0.08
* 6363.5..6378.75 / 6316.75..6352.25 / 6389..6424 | 0.63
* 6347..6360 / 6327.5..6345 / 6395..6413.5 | 0.45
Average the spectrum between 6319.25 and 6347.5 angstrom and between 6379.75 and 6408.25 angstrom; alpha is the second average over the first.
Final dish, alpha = 1.0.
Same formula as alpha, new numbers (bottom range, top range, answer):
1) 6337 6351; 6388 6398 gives 1.03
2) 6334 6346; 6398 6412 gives 1.04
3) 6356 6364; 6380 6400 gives 1.03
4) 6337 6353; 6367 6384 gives 0.98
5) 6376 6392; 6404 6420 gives 1.06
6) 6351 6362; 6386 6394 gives 1.04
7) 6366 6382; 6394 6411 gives 1.07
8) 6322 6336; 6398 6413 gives 1.06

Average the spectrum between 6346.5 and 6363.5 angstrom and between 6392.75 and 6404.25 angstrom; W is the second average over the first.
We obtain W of 1.07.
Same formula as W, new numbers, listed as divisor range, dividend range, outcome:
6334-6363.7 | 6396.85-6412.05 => 1.06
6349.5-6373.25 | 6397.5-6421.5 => 1.07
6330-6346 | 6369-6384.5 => 0.98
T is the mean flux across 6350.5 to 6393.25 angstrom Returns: 28.3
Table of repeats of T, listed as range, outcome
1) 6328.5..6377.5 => 28.3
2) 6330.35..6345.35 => 28.7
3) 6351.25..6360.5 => 27.8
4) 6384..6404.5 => 29.5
